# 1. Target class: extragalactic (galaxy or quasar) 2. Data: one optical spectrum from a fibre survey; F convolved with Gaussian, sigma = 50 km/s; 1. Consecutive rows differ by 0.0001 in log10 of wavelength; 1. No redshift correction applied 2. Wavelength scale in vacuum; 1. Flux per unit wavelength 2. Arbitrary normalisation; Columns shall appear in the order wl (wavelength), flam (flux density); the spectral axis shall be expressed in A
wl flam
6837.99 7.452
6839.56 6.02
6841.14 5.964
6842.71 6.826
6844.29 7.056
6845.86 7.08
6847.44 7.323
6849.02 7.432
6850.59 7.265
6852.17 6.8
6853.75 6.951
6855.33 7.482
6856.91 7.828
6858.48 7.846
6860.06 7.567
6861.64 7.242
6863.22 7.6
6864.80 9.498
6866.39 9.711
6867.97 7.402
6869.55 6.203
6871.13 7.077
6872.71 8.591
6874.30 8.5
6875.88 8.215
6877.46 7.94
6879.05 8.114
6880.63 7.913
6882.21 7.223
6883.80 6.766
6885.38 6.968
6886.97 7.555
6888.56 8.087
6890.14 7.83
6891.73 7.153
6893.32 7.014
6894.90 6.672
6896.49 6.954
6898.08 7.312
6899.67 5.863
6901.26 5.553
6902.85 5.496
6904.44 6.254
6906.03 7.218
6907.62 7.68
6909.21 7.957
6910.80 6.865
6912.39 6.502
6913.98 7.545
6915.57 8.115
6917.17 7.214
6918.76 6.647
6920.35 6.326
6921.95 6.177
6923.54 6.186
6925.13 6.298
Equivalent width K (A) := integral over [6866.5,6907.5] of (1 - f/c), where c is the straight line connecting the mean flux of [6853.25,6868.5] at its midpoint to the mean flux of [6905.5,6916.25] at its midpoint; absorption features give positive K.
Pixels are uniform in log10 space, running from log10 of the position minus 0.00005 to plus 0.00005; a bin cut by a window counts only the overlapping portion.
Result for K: 2.28 A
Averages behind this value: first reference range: 7.94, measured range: 7.24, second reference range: 7.41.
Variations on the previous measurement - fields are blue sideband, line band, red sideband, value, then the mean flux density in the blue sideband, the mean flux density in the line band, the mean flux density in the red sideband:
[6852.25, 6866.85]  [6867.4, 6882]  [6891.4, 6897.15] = -0.6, 7.87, 7.76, 6.93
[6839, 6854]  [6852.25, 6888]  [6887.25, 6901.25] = -3.9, 6.88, 7.72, 7.04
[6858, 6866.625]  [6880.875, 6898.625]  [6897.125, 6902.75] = -1.5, 8.16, 7.25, 6.16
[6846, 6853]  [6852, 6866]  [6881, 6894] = -1.0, 7.19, 7.74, 7.34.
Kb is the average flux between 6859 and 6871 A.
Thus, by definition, 7.84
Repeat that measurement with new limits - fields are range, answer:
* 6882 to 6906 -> 6.85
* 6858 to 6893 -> 7.76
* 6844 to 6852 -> 7.21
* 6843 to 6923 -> 7.3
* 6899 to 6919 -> 6.85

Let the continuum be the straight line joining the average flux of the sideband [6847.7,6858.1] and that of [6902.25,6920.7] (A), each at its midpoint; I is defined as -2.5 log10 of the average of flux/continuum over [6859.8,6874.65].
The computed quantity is -0.10 mag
